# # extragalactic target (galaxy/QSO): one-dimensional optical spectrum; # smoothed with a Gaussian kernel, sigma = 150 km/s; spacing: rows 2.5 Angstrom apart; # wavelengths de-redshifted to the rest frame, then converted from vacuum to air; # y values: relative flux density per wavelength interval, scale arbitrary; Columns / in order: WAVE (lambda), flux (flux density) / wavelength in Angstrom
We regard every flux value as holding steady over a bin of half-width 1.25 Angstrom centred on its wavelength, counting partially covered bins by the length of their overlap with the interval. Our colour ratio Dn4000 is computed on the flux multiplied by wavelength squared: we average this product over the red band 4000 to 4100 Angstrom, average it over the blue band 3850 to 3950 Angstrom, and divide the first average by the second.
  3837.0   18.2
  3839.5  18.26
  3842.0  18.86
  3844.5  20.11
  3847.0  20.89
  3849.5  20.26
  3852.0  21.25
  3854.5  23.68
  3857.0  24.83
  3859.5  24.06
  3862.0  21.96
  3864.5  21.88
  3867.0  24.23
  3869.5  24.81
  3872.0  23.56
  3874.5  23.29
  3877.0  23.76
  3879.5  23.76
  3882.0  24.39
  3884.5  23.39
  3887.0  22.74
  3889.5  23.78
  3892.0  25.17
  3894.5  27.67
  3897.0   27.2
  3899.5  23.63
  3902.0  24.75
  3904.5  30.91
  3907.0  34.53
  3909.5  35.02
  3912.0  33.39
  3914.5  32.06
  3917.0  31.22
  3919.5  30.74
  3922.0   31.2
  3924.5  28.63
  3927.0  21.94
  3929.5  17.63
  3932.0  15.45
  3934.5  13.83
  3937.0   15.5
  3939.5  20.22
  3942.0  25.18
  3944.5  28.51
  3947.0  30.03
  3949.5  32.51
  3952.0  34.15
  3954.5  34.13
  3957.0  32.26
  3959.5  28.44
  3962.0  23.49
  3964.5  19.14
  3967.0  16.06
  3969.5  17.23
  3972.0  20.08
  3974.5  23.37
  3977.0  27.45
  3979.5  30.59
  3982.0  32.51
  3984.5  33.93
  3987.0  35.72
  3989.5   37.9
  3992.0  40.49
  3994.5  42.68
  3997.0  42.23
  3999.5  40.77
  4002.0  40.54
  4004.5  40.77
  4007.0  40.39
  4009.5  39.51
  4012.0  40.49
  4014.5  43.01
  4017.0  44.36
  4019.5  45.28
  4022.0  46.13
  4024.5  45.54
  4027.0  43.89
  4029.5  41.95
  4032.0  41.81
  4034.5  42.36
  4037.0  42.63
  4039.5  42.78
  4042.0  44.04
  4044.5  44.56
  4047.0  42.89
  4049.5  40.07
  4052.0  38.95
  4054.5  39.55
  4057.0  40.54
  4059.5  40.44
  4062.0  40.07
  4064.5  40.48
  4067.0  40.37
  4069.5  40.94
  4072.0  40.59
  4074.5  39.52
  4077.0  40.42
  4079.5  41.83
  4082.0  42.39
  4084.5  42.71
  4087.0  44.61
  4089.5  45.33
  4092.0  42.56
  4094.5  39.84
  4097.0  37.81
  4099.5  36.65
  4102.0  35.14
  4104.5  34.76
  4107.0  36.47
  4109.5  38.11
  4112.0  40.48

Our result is 1.78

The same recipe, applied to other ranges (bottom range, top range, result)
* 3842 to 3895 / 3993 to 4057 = 1.98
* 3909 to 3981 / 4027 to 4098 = 1.71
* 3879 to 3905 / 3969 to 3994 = 1.28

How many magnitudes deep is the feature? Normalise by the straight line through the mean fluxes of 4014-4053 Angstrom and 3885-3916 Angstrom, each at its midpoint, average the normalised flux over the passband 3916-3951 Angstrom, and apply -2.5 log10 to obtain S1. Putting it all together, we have 0.29 mag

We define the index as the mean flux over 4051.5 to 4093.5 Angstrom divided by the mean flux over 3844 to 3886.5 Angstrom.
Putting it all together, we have 1.80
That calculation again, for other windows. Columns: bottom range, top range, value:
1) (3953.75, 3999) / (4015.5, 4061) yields 1.42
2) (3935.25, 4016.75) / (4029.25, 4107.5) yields 1.29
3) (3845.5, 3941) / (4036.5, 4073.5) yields 1.67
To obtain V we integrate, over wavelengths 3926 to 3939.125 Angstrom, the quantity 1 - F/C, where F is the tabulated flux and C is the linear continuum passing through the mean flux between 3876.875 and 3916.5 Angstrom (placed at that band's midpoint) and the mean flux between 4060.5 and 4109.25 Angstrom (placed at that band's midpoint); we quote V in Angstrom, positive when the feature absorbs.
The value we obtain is 5.64 Angstrom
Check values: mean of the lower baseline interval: 27.4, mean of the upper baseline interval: 40.1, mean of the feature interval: 17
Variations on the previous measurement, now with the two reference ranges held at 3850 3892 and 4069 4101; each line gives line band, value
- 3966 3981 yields 4.3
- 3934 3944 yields 3.2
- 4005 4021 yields -3.2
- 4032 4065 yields -3.0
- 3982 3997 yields -2.1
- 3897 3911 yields -1.8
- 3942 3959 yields -0.7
